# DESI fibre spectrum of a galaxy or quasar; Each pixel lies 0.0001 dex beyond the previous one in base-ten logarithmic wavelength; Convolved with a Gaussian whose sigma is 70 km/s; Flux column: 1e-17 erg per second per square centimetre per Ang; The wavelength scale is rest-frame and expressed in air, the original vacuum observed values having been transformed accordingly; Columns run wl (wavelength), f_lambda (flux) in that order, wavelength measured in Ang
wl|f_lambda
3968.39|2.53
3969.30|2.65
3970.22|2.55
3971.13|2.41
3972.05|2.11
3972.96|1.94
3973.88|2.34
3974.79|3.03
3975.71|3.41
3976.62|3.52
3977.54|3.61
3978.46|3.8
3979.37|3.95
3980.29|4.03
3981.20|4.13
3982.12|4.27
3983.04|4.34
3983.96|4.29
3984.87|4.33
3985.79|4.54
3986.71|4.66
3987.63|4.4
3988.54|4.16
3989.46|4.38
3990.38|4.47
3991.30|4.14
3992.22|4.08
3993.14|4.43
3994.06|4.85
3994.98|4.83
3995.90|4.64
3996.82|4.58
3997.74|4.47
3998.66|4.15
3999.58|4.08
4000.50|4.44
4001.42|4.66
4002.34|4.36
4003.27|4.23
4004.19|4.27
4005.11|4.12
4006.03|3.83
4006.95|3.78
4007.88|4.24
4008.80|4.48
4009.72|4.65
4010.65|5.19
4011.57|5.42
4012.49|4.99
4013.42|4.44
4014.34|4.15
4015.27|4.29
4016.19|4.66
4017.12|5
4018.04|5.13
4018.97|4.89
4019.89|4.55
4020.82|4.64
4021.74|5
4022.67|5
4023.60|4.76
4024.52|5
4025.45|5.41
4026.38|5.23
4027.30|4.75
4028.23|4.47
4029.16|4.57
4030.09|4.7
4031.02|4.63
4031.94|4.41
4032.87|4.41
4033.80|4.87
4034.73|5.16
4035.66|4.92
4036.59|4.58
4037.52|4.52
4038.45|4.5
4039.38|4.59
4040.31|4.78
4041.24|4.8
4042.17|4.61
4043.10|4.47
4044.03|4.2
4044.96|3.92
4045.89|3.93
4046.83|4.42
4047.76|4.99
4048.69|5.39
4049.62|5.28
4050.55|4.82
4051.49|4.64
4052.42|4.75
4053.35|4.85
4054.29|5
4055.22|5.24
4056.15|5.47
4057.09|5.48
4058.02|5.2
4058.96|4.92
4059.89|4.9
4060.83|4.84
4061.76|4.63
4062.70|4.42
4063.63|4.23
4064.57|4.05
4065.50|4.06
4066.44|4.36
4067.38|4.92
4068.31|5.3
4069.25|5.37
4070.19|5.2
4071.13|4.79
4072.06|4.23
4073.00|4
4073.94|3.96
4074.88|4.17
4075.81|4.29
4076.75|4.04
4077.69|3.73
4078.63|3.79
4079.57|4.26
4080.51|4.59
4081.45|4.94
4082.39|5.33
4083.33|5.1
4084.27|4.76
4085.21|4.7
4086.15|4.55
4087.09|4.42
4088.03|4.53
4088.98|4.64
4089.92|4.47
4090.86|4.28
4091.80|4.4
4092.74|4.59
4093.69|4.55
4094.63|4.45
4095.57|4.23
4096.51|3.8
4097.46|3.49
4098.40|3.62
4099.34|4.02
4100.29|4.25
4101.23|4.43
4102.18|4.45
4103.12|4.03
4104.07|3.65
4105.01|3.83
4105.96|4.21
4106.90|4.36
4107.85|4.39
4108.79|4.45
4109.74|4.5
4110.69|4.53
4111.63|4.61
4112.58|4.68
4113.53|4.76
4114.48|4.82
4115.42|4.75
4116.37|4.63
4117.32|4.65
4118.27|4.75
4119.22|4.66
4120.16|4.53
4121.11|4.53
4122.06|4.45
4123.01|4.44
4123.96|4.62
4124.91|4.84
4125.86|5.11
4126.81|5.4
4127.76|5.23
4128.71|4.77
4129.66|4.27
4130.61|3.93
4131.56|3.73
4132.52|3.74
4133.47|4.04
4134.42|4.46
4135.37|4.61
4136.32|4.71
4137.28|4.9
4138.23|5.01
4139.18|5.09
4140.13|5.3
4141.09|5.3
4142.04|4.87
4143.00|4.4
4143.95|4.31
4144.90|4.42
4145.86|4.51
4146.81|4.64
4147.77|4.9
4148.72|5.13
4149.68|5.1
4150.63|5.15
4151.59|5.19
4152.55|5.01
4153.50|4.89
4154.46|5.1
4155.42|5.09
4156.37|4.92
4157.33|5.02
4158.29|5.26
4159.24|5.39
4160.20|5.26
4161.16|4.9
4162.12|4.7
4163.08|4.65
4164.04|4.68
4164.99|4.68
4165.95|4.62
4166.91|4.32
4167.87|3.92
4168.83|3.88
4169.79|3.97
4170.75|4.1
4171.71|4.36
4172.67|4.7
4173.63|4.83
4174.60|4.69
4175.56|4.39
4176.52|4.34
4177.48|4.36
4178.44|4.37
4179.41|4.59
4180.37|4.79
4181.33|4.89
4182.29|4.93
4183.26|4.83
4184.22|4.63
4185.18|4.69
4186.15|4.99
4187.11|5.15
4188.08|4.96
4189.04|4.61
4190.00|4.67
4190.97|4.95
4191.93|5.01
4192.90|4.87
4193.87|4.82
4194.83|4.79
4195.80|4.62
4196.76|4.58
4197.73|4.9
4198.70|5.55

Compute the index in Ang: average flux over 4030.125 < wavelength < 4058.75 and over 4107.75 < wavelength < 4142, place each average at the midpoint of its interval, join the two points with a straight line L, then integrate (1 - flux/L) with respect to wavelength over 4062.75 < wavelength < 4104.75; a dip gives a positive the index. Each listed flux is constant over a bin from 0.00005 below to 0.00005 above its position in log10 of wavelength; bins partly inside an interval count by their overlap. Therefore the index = 2.9 Ang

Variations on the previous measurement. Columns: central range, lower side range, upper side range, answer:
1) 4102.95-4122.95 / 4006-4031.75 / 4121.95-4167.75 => 1.20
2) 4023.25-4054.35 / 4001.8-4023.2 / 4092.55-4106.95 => -1.93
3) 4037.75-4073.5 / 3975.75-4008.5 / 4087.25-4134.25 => -3.19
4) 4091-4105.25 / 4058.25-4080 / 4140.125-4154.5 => 1.50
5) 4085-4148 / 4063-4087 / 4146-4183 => 1.60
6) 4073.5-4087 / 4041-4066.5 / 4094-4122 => 0.27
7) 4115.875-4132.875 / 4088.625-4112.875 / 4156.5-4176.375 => -0.73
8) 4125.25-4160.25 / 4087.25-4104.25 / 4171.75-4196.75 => -2.45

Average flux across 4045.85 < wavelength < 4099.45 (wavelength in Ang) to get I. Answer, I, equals 4.58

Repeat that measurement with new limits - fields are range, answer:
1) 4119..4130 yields 4.75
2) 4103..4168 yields 4.68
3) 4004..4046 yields 4.64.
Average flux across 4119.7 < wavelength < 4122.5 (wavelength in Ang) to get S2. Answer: 4.5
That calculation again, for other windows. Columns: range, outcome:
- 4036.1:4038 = 4.55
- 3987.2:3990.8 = 4.36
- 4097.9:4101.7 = 4.08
